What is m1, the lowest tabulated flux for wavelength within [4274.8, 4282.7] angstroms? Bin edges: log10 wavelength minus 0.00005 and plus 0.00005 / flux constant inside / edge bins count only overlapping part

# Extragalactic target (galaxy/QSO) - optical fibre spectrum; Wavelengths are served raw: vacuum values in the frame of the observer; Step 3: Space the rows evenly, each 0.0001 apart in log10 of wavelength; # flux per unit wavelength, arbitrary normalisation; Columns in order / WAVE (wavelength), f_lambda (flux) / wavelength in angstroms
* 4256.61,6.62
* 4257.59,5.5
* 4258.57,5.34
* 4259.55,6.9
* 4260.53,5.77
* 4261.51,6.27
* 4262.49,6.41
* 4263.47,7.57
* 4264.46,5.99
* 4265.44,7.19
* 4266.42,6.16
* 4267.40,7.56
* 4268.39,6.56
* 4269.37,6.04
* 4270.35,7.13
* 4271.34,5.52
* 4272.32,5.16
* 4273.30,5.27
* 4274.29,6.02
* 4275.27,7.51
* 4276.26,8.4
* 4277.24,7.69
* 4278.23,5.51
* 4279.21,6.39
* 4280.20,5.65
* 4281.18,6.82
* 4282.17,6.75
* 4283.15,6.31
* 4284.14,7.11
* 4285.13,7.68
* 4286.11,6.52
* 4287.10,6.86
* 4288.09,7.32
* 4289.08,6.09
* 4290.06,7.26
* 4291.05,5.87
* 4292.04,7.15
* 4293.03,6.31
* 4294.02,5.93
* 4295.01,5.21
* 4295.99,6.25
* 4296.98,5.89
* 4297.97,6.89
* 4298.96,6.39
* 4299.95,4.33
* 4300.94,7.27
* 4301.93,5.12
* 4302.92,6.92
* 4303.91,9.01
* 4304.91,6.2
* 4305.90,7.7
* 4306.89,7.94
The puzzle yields 5.51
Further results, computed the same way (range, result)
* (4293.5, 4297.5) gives 5.21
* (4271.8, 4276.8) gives 5.16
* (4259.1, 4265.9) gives 5.77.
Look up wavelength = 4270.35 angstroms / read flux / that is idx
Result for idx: 7.13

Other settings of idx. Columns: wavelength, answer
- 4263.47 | 7.57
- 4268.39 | 6.56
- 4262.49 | 6.41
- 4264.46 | 5.99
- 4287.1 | 6.86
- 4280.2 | 5.65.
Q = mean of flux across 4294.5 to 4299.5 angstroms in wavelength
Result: 6.12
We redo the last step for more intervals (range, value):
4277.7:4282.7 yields 6.24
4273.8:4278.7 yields 7.03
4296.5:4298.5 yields 6.39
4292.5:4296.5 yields 5.94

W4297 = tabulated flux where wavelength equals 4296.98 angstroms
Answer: 5.89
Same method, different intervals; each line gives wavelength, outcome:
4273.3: 5.27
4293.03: 6.31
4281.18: 6.82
